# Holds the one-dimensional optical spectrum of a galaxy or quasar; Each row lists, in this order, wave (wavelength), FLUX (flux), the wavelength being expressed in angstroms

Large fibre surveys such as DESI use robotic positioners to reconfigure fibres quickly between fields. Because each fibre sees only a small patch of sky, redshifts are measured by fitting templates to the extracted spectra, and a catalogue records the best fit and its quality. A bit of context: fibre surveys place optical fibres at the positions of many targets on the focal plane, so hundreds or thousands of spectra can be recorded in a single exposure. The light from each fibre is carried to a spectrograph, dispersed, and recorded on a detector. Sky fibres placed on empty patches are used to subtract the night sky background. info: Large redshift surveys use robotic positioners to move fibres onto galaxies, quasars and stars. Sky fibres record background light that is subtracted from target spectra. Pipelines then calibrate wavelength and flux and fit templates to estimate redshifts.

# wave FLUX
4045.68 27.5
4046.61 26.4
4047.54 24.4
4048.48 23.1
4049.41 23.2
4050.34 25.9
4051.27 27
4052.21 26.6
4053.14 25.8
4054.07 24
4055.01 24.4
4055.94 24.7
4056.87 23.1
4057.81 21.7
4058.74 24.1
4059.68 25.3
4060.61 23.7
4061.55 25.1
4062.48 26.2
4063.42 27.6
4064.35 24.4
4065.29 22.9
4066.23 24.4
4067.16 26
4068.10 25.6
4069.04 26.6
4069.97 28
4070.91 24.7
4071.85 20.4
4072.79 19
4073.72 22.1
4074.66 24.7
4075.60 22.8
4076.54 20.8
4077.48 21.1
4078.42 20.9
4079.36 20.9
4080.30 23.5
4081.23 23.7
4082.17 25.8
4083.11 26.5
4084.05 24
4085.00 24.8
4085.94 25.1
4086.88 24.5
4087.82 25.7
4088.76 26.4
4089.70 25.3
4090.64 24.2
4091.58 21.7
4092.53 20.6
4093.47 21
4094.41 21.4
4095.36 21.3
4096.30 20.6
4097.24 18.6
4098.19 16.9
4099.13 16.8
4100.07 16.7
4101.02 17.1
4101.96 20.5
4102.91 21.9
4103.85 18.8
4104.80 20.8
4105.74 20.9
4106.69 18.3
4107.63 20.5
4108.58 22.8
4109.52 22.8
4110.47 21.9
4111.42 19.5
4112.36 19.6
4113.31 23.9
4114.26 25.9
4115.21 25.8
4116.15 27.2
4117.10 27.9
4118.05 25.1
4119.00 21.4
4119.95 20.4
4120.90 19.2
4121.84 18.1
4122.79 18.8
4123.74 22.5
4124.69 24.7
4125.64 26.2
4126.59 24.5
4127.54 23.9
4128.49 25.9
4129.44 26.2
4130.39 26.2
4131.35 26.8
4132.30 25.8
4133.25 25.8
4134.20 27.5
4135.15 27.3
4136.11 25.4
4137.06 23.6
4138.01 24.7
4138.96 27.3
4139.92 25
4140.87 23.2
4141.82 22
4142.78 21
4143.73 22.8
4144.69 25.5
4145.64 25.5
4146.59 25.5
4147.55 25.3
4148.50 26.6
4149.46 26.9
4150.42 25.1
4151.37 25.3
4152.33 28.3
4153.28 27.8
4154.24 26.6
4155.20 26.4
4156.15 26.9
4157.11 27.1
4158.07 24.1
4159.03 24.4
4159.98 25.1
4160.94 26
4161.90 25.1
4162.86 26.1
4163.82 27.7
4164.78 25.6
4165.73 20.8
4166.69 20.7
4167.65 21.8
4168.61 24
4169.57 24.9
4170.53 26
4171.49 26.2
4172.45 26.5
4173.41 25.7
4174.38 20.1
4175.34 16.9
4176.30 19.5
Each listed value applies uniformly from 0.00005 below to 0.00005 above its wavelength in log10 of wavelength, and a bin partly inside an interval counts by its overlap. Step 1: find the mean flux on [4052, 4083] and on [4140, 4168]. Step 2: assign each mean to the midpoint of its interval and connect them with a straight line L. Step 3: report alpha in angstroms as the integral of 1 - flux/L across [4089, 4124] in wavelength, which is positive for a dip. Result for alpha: 4.5 angstroms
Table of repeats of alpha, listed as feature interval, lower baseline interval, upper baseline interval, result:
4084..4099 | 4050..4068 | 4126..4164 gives 1.6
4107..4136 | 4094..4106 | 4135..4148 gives -2.3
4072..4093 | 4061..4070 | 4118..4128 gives 1.0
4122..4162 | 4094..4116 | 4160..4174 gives -3.6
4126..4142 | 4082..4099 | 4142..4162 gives -0.4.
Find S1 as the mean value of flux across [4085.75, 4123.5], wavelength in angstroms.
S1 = 21.6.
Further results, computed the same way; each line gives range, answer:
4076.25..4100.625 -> 22.3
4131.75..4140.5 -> 25.8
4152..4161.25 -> 26.3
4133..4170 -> 25.1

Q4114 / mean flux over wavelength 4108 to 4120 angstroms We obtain 23.5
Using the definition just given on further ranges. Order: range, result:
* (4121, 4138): 24.5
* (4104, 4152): 23.9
